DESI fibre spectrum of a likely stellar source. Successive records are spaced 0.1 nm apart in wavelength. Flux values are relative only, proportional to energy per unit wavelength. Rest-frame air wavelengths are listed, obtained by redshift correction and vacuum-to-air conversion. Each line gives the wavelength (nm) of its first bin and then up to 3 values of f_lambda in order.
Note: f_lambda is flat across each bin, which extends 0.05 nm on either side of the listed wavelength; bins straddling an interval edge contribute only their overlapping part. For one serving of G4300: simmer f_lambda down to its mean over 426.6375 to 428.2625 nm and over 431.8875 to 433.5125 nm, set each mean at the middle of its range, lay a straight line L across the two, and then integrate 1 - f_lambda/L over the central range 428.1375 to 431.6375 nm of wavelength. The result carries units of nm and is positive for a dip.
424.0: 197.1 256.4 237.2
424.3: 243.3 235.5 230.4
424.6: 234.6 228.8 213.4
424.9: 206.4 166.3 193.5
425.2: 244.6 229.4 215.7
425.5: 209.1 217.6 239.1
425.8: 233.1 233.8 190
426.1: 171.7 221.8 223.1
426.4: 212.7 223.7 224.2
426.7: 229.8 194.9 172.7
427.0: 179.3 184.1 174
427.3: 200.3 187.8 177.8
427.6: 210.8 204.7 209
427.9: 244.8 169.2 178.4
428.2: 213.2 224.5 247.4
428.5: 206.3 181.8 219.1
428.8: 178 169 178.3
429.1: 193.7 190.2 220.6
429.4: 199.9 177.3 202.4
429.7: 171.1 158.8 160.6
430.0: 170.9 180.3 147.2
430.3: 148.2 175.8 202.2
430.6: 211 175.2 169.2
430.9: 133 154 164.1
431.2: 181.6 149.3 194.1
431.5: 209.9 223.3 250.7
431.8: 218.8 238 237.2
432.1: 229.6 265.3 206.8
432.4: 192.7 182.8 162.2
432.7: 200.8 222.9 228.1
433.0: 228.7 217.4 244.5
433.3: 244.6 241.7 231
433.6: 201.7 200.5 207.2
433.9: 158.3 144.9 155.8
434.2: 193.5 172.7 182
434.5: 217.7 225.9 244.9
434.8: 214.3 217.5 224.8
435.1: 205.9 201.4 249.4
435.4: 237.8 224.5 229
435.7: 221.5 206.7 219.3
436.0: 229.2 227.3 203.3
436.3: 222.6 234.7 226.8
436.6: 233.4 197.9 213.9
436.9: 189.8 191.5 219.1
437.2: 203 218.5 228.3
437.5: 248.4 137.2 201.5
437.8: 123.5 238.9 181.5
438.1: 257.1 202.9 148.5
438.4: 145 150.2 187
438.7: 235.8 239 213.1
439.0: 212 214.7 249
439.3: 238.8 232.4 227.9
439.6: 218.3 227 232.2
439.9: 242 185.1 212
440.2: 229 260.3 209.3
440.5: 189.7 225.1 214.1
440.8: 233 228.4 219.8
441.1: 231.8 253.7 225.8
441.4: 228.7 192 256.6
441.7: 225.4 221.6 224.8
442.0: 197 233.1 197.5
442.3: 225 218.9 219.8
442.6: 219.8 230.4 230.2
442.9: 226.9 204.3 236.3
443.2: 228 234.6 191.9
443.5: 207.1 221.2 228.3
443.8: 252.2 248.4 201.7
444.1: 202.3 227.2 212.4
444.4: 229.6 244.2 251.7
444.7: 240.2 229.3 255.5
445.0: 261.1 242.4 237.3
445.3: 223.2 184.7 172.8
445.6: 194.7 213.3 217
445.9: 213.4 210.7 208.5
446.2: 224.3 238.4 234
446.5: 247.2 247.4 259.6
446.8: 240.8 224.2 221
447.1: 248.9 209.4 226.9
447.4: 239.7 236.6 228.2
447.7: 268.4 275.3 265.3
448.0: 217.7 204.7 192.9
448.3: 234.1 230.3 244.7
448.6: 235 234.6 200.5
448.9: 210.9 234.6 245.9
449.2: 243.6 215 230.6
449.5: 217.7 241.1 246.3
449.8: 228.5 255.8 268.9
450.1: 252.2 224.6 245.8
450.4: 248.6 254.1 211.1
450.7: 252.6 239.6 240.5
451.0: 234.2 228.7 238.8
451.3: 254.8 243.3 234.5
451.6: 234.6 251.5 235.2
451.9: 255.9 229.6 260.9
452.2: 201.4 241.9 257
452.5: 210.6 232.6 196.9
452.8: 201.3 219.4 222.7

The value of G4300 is 0.38 nm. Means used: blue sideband 196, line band 185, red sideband 221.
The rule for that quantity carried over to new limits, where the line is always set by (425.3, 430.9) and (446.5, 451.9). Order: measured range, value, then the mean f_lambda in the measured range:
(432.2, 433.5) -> -0.07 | 217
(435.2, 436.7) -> -0.09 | 224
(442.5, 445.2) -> -0.03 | 229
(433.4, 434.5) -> 0.10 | 189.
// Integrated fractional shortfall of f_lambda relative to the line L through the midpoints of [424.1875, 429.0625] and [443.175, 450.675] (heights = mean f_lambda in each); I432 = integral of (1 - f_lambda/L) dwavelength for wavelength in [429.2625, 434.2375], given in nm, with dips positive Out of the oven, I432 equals 0.425 nm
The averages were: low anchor 208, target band 196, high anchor 231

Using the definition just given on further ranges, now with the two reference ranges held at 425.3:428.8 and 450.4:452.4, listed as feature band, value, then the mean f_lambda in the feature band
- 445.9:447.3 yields 0.01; 231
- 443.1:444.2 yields 0.03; 222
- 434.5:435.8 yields -0.04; 224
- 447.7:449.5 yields 0.04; 231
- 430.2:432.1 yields 0.19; 191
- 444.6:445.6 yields 0.02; 227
